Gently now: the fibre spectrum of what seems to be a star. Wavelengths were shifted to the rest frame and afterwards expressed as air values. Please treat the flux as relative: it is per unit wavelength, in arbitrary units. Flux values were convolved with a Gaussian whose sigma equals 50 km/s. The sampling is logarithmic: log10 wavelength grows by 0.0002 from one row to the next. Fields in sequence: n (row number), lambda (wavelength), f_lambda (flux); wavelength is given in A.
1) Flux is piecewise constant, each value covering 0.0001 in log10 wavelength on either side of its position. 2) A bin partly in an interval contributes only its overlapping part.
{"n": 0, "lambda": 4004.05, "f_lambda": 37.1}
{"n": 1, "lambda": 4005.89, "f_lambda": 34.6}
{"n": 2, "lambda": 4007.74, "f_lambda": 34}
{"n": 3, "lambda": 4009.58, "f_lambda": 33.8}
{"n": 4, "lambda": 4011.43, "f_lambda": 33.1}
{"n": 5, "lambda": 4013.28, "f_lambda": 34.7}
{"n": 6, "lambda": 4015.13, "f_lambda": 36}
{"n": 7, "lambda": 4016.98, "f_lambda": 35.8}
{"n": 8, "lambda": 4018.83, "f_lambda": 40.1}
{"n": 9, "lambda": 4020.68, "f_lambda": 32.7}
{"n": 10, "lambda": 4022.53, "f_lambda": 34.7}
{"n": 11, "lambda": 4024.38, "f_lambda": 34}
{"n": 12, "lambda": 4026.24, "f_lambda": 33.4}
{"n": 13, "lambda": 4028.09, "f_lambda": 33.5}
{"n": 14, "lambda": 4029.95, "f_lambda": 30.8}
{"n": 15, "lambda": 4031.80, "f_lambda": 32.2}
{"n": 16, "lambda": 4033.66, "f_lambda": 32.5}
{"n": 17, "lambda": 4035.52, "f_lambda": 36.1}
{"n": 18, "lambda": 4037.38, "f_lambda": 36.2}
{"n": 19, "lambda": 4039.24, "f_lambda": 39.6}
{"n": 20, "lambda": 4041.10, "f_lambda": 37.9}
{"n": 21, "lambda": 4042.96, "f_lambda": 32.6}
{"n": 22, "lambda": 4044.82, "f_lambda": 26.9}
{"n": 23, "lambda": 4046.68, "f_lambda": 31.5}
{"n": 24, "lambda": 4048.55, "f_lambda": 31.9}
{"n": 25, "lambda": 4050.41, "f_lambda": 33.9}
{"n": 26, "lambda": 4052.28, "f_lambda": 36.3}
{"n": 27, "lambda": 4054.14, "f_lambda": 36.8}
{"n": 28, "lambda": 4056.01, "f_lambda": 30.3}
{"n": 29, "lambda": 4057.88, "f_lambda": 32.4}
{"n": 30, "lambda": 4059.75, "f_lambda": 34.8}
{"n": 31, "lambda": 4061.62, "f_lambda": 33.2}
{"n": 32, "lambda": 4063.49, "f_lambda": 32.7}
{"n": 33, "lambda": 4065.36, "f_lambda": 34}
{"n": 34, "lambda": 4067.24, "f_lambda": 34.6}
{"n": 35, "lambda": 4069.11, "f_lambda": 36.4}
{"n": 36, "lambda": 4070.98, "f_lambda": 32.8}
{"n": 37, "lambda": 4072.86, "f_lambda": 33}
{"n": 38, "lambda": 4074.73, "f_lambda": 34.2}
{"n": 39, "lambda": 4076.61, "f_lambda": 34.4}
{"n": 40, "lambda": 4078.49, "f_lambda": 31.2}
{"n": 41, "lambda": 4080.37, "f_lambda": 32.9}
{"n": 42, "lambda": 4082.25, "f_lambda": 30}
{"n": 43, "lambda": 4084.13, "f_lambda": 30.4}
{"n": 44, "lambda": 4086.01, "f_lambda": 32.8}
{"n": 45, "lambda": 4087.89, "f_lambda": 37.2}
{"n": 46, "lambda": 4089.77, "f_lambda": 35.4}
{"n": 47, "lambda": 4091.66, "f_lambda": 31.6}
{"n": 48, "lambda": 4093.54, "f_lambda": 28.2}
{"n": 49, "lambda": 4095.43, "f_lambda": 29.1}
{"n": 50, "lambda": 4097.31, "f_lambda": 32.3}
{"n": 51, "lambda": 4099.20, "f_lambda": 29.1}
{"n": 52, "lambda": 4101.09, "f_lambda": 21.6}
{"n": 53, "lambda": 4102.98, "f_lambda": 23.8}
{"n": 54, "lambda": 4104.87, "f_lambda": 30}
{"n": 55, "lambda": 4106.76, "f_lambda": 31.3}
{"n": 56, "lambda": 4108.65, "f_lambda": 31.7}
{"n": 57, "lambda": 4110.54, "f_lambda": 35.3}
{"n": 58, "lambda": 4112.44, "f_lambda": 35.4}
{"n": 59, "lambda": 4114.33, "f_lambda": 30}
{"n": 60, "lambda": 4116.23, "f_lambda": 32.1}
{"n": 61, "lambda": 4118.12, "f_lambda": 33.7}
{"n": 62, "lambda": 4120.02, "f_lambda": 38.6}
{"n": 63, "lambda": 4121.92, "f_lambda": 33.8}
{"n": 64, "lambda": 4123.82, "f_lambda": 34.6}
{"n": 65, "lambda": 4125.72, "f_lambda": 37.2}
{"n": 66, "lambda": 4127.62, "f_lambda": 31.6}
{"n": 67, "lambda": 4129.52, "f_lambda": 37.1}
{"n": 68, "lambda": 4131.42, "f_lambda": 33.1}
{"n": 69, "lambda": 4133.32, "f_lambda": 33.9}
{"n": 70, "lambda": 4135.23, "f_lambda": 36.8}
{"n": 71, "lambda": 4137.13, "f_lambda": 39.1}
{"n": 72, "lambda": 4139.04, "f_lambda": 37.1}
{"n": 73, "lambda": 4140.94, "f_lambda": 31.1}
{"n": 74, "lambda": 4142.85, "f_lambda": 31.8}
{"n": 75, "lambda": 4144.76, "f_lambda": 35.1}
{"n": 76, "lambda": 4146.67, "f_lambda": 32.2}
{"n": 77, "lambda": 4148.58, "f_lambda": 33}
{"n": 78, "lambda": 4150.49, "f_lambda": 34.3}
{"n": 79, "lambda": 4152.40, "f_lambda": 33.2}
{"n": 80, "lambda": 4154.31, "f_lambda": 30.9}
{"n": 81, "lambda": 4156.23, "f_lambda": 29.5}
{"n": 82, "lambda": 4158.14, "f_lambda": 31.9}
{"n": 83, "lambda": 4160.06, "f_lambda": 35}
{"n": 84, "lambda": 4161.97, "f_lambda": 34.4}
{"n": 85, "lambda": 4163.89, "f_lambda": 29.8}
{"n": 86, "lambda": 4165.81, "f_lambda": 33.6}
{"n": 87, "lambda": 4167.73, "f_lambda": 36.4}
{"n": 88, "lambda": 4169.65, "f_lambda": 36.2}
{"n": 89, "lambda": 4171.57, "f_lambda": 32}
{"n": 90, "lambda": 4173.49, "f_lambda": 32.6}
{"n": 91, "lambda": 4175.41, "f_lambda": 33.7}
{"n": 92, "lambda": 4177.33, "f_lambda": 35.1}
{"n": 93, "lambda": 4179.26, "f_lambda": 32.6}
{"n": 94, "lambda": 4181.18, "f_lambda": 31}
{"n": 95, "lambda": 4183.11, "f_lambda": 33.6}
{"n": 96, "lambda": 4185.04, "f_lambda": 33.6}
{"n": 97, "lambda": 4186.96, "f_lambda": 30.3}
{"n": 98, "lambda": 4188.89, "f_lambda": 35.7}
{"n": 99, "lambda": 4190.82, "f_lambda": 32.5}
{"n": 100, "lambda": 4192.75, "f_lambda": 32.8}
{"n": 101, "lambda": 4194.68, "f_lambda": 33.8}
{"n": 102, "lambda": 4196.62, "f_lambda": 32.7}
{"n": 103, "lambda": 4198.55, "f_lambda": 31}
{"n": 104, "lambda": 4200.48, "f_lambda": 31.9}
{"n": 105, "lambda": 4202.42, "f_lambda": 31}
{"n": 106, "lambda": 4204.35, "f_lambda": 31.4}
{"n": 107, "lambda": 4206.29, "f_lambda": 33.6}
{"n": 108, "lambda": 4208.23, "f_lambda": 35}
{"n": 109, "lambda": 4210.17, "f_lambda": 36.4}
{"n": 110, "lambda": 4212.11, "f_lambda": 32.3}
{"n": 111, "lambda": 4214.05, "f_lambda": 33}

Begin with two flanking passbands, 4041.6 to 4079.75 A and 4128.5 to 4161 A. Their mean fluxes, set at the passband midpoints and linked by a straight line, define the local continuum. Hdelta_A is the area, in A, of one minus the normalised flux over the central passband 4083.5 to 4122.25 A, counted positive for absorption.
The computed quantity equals 2.3 A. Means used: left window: 33.2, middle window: 31.6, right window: 33.8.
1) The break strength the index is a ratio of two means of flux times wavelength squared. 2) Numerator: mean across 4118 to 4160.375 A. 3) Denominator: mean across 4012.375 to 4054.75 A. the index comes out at 1.05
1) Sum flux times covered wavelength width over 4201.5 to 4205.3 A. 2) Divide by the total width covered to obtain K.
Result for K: 31.2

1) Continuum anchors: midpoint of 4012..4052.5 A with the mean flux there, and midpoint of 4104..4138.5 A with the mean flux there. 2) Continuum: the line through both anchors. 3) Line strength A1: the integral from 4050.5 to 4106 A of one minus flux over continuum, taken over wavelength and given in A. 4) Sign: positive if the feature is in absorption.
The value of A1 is 3.4 A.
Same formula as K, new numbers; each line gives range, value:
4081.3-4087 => 31.1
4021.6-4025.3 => 34.4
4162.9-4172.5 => 33.6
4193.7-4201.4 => 32.4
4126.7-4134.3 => 33.9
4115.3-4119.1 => 33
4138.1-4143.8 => 33.3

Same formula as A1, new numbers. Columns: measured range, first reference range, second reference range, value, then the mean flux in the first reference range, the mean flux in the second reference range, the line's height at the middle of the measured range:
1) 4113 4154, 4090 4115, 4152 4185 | -3.6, 30.1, 33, 31.5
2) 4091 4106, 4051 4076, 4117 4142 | 2.8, 34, 35.2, 34.6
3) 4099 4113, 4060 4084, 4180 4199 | 1.4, 33.2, 32.7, 33.1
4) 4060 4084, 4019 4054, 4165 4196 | 0.4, 33.9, 33.5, 33.8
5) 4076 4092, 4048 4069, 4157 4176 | 0.4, 33.9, 33.5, 33.8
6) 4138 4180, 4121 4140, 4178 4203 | 1.0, 35.4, 32.5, 34.1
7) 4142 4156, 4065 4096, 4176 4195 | 0.1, 32.9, 33.1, 33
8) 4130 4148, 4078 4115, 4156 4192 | -1.3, 31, 33.2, 32.2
